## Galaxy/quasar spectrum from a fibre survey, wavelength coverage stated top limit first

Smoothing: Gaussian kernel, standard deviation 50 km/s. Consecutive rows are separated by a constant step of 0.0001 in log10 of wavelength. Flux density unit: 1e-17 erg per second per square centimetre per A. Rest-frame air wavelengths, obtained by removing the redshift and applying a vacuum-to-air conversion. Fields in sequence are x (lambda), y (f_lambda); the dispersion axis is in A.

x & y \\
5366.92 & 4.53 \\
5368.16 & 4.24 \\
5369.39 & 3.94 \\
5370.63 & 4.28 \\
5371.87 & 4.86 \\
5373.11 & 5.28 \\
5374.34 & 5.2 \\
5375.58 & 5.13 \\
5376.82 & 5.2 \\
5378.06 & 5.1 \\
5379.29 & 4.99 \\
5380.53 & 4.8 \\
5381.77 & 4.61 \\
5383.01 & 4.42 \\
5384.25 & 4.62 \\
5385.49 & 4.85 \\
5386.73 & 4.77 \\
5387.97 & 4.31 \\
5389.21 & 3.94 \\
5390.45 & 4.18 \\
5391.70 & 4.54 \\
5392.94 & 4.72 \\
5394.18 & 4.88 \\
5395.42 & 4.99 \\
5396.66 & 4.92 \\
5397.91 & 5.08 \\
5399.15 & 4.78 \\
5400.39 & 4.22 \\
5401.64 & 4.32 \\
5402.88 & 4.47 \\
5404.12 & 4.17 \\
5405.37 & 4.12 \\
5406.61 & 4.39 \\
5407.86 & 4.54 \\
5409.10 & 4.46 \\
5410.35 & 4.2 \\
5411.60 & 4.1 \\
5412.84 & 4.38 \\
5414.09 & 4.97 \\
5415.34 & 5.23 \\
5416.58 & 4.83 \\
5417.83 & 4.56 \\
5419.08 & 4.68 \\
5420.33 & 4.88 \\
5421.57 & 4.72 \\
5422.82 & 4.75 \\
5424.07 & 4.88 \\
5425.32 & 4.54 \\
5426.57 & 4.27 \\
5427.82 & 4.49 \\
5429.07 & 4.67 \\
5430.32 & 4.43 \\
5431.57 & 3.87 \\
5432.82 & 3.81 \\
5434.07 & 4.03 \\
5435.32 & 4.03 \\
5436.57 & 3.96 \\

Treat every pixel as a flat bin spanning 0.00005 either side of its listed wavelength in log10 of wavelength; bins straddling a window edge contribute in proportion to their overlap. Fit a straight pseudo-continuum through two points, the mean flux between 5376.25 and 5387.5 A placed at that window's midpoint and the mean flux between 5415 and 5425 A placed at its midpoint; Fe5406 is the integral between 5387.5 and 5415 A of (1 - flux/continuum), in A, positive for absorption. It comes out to 1.8 A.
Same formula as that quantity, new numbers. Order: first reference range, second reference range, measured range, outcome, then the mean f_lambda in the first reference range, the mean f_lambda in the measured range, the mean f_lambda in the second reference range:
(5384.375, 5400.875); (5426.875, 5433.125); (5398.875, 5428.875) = -0.75 A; 4.63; 4.54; 4.28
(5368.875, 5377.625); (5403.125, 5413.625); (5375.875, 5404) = -0.43 A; 4.85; 4.67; 4.31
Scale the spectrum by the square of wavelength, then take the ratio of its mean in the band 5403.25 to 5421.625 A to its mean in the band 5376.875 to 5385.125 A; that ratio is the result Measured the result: 0.96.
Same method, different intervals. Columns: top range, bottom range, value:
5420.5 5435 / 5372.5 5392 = 0.95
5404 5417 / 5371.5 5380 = 0.89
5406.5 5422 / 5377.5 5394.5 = 1.01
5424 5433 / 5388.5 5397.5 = 0.96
